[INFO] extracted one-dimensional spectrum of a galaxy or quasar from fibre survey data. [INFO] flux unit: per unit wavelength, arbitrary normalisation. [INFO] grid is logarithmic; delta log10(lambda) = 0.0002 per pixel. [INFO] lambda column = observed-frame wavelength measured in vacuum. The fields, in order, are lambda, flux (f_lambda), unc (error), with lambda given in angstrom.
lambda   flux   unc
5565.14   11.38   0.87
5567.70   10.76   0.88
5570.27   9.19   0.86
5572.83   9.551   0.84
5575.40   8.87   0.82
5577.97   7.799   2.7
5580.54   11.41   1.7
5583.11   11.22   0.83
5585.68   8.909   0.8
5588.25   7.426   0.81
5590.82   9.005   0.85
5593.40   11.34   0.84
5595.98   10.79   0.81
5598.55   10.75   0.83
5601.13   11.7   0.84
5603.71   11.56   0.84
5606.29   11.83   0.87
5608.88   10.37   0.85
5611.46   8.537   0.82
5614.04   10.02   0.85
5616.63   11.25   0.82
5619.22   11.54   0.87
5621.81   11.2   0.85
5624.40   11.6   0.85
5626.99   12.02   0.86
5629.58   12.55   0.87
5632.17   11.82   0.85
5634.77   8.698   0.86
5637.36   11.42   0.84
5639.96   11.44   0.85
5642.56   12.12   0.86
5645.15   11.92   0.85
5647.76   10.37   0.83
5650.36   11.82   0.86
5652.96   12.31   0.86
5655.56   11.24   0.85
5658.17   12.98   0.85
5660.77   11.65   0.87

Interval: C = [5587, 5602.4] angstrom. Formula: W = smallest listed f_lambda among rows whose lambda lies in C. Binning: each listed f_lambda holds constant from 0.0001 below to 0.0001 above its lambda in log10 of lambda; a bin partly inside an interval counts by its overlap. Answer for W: 7.426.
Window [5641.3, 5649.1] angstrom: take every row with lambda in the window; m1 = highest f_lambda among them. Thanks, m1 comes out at 12.12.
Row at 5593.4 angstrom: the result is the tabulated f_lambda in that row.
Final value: 11.34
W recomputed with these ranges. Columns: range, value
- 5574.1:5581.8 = 7.799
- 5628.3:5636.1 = 8.698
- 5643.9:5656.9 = 10.37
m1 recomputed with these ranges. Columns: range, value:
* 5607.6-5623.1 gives 11.54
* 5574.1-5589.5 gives 11.41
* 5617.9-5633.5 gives 12.55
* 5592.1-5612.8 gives 11.83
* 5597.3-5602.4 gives 11.7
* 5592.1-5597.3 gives 11.34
